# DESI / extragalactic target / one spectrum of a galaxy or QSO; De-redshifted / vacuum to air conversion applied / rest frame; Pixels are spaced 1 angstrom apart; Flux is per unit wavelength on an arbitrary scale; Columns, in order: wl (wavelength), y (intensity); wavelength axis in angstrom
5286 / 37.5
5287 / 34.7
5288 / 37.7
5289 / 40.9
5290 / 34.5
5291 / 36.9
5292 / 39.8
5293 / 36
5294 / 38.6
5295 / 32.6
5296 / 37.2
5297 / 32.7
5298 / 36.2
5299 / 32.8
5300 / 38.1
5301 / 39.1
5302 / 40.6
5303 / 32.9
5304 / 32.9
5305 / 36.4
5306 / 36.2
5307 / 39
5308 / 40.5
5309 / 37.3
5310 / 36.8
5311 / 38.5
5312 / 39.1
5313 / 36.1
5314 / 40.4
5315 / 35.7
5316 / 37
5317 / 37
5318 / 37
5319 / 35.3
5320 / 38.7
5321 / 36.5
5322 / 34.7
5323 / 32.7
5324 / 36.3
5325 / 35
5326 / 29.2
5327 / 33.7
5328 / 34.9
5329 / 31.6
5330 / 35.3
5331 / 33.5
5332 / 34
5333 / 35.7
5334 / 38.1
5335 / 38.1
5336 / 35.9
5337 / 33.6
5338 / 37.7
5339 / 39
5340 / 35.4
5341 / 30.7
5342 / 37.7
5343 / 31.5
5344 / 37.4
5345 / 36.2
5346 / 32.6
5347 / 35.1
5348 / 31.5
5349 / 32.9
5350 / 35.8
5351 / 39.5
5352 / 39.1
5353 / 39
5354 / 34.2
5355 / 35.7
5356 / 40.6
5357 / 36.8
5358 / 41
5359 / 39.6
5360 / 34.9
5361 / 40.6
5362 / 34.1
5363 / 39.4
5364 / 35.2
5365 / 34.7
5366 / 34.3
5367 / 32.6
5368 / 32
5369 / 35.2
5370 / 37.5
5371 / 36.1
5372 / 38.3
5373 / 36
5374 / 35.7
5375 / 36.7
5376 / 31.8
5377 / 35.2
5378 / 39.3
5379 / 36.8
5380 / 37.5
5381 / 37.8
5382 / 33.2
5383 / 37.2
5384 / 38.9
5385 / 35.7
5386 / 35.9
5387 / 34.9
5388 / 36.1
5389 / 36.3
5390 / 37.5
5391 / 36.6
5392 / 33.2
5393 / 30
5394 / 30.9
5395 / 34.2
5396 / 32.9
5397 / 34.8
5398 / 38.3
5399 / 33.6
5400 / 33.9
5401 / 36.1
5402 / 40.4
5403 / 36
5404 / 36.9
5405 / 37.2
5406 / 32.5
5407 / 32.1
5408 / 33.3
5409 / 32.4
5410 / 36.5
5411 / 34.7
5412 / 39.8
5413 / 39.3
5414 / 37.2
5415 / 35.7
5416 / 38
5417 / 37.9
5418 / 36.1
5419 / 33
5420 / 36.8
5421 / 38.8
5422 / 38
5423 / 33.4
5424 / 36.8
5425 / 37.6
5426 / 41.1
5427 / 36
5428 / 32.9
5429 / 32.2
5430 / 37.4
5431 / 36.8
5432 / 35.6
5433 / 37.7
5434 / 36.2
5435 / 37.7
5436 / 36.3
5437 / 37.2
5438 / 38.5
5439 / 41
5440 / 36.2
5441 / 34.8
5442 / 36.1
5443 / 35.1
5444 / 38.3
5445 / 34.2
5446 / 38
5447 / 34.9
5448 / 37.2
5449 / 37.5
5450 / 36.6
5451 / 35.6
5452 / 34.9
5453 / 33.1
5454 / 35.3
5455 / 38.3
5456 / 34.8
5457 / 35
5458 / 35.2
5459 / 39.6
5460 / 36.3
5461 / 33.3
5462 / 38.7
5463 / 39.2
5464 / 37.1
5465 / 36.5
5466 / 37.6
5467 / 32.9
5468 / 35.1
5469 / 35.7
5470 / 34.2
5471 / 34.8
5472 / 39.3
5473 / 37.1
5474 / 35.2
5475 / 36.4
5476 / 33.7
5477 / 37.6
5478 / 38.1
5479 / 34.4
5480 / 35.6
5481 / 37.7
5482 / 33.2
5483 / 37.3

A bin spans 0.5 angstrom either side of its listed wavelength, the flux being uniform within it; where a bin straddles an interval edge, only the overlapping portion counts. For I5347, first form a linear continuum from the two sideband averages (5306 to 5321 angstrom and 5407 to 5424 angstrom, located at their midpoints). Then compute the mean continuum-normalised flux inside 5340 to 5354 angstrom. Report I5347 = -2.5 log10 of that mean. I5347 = 0.06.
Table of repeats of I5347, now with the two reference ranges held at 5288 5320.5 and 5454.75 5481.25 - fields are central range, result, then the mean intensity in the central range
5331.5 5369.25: 0.02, 36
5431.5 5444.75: -0.02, 36.9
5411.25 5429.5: -0.01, 36.7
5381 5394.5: 0.04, 35.2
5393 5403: 0.05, 34.8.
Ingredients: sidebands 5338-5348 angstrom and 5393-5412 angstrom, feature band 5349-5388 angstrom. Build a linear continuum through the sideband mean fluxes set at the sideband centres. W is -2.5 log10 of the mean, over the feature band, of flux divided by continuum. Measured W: -0.047 mag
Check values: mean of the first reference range 35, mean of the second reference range 34.8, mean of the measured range 36.5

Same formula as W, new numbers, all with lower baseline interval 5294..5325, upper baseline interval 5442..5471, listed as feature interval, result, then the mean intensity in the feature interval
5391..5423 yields 0.022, 35.5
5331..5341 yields 0.015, 36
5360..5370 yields 0.028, 35.4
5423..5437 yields -0.008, 36.4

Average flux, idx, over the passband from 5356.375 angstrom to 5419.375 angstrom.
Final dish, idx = 35.9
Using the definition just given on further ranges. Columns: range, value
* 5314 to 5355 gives 35.4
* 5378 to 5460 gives 36.1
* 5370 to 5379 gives 36.2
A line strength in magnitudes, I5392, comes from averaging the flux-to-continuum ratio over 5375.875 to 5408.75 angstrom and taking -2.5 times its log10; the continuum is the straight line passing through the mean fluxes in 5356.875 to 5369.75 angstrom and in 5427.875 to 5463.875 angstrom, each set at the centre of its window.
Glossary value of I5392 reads 0.03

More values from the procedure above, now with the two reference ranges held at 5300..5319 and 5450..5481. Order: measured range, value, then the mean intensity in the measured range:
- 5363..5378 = 0.04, 35.4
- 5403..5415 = 0.03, 35.6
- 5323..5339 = 0.07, 34.9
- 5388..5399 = 0.07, 34.5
